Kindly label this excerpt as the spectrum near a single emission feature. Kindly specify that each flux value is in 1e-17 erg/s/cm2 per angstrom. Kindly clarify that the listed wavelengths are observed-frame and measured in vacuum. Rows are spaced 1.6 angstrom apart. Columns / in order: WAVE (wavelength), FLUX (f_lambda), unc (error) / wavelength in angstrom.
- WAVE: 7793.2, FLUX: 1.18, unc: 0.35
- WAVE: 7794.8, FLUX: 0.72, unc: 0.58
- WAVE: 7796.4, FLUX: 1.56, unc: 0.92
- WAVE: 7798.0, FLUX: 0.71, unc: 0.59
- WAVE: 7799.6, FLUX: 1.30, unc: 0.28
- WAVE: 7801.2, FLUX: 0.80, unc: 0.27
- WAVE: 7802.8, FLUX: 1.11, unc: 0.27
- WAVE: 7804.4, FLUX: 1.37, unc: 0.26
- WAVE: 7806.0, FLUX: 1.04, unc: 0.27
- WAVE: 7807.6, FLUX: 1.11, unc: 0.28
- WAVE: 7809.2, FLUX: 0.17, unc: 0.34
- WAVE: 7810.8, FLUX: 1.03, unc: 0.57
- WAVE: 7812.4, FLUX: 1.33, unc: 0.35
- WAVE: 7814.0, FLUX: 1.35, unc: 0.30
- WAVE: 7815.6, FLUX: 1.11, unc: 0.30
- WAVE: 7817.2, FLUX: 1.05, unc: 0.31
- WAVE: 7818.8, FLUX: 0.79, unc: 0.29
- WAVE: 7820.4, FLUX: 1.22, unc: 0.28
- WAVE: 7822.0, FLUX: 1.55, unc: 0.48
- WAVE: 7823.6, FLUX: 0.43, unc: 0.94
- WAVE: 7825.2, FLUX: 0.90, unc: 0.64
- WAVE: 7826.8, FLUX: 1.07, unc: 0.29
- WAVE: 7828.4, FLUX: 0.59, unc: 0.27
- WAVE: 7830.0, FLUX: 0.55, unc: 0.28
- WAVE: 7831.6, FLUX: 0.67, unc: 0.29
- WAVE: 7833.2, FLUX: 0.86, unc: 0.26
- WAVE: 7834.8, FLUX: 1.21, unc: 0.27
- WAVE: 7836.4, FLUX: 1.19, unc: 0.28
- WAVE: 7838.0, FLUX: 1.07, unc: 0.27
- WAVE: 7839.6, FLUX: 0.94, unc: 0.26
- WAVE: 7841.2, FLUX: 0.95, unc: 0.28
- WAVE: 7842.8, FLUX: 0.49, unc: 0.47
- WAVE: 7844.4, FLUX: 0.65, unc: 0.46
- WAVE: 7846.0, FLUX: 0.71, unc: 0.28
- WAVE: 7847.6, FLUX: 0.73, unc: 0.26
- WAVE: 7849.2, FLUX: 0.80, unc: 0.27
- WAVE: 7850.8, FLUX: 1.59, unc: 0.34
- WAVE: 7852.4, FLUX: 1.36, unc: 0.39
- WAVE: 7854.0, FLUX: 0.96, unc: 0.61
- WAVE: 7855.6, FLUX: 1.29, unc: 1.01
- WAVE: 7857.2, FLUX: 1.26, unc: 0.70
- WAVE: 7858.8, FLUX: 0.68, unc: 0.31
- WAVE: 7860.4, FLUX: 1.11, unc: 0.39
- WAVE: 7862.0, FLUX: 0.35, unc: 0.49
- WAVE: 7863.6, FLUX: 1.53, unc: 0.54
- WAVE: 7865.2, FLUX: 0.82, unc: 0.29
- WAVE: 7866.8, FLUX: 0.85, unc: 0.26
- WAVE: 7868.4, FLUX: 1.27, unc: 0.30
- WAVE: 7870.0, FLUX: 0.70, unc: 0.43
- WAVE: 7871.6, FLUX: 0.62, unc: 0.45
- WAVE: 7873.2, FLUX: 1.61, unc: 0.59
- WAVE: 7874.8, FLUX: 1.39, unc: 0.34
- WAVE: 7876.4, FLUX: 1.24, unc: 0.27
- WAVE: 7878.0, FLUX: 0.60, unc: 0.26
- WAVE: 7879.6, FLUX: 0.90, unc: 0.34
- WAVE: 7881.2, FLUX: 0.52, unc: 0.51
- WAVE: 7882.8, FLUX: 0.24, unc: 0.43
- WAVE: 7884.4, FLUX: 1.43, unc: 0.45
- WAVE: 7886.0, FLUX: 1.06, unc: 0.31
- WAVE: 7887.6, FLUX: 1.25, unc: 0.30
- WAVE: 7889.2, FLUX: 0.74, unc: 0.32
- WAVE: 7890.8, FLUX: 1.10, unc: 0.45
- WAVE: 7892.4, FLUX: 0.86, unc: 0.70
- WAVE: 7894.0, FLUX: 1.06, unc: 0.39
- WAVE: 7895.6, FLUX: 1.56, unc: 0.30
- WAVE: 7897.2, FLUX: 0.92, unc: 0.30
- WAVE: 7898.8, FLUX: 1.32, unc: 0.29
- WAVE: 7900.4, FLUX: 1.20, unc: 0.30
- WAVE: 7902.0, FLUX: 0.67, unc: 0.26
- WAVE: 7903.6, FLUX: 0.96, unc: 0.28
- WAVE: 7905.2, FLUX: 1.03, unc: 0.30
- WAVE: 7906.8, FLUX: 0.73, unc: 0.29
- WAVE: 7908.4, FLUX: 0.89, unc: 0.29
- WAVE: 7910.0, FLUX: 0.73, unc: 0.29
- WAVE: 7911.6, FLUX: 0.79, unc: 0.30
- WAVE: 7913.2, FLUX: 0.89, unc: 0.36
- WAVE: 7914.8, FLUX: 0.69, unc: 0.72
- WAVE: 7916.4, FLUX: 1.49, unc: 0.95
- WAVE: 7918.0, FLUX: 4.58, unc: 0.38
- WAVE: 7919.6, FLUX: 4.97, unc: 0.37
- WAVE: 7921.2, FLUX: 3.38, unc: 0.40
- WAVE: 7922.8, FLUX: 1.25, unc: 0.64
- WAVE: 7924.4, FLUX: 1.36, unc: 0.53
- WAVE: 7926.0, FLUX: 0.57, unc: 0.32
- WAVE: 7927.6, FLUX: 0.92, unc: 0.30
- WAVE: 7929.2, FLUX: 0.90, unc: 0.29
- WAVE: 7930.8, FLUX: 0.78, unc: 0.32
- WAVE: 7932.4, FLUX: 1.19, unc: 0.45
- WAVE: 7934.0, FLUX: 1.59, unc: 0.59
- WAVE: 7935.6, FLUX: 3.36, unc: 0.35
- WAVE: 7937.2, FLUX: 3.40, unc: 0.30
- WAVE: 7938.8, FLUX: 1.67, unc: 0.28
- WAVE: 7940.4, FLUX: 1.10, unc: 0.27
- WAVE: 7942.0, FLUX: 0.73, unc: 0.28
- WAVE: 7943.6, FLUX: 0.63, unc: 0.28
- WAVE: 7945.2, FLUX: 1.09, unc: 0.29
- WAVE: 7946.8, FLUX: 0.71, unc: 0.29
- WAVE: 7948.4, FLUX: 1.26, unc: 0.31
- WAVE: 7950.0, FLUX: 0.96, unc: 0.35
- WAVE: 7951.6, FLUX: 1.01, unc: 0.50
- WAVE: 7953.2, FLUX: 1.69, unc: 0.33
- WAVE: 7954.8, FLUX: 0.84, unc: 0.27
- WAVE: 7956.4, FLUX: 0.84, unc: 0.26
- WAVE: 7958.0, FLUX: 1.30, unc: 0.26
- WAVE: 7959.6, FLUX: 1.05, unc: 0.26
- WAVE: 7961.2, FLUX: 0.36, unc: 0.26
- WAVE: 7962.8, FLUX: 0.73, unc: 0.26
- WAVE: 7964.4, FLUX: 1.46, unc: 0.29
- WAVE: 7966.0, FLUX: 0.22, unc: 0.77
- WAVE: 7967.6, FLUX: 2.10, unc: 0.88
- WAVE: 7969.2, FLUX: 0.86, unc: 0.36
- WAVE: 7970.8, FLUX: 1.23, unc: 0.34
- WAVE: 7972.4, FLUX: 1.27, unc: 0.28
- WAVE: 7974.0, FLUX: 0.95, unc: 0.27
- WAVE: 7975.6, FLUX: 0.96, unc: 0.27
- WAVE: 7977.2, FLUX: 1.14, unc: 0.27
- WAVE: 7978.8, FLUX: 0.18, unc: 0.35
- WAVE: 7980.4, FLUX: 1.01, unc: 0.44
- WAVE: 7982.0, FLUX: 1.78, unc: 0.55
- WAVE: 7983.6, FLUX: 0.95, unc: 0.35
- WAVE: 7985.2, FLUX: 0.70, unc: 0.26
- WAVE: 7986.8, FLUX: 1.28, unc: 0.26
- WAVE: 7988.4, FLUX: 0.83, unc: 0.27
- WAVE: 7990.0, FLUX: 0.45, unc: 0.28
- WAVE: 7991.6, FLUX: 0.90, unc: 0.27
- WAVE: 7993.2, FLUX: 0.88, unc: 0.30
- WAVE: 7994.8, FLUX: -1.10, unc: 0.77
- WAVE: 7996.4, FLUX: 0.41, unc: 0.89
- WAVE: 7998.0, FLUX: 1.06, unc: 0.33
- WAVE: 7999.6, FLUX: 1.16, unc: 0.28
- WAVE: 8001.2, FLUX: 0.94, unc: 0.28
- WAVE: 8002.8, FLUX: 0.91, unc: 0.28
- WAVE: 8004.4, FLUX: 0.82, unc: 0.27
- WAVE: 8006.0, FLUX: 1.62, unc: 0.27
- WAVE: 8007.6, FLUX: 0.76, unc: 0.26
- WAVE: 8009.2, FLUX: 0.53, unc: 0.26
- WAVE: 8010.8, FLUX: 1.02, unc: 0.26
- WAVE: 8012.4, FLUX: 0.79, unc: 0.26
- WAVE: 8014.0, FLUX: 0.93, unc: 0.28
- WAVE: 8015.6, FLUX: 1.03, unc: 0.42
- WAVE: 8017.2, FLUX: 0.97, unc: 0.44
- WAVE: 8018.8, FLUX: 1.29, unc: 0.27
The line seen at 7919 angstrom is [S II]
